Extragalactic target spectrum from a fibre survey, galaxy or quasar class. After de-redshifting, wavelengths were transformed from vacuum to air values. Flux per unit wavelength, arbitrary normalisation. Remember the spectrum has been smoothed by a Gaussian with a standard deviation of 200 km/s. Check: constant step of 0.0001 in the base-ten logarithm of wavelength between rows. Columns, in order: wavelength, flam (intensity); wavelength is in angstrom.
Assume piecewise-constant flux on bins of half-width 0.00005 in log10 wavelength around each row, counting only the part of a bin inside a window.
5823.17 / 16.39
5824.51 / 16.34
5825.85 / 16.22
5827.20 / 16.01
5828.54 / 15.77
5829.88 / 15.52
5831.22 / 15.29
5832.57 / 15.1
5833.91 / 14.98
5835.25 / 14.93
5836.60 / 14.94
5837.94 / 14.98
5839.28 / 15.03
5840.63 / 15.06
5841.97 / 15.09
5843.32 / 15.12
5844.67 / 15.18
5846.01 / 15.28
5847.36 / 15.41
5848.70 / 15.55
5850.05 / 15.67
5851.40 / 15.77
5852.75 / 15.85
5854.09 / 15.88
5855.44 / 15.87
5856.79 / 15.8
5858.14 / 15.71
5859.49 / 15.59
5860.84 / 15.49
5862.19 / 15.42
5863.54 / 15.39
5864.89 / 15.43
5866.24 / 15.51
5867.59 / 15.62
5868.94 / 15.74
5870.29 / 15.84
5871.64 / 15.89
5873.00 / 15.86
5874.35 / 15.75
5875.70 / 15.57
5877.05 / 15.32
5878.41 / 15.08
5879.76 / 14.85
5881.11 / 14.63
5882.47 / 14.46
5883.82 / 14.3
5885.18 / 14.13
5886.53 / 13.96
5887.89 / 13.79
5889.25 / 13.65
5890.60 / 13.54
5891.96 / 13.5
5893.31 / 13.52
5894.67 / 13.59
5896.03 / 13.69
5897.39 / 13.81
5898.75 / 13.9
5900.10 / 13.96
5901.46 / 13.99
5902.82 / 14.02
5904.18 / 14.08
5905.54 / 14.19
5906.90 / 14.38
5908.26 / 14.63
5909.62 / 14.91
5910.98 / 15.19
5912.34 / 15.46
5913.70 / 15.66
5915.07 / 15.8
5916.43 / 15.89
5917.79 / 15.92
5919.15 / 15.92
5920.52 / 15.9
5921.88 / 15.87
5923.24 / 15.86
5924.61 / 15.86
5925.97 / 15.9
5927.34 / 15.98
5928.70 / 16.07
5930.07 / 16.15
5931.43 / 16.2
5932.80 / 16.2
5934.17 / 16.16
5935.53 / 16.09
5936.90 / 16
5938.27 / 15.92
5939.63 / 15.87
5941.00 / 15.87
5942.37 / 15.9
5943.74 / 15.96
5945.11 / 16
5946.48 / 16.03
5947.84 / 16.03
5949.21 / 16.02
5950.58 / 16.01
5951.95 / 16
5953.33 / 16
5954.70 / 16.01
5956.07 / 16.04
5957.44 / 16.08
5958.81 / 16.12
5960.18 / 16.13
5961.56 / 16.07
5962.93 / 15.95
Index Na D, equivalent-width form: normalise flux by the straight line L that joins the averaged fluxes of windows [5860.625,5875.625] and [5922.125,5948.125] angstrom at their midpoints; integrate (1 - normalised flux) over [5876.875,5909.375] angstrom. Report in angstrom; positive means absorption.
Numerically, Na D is 3.4 angstrom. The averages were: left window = 15.6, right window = 16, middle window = 14.1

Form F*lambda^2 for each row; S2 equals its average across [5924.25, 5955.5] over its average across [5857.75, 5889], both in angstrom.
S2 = 1.08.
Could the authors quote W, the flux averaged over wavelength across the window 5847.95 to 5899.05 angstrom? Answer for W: 15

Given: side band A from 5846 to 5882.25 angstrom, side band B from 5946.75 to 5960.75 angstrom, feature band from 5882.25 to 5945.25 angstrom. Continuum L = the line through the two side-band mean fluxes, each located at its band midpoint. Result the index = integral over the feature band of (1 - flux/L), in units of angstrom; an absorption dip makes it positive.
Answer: 3.1 angstrom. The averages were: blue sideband 15.5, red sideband 16.1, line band 15.1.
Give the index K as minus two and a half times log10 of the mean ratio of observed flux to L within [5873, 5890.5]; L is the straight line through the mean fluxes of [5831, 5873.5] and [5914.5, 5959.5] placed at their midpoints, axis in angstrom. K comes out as 0.07 mag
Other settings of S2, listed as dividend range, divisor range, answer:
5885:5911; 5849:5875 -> 0.90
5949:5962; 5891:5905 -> 1.18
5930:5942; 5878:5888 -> 1.13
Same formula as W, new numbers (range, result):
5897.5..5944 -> 15.4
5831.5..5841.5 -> 15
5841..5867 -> 15.5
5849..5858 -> 15.8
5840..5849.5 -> 15.3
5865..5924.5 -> 14.8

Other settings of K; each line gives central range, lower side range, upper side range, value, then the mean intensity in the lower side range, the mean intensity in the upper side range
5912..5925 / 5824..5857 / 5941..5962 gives 0.00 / 15.5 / 16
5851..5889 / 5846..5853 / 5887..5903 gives -0.04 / 15.6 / 13.7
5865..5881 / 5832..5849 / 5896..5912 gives -0.06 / 15.1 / 14.3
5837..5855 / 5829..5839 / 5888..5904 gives -0.04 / 15.1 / 13.8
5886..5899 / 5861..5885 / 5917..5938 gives 0.14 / 15.3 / 16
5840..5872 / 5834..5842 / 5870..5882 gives -0.03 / 15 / 15.4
